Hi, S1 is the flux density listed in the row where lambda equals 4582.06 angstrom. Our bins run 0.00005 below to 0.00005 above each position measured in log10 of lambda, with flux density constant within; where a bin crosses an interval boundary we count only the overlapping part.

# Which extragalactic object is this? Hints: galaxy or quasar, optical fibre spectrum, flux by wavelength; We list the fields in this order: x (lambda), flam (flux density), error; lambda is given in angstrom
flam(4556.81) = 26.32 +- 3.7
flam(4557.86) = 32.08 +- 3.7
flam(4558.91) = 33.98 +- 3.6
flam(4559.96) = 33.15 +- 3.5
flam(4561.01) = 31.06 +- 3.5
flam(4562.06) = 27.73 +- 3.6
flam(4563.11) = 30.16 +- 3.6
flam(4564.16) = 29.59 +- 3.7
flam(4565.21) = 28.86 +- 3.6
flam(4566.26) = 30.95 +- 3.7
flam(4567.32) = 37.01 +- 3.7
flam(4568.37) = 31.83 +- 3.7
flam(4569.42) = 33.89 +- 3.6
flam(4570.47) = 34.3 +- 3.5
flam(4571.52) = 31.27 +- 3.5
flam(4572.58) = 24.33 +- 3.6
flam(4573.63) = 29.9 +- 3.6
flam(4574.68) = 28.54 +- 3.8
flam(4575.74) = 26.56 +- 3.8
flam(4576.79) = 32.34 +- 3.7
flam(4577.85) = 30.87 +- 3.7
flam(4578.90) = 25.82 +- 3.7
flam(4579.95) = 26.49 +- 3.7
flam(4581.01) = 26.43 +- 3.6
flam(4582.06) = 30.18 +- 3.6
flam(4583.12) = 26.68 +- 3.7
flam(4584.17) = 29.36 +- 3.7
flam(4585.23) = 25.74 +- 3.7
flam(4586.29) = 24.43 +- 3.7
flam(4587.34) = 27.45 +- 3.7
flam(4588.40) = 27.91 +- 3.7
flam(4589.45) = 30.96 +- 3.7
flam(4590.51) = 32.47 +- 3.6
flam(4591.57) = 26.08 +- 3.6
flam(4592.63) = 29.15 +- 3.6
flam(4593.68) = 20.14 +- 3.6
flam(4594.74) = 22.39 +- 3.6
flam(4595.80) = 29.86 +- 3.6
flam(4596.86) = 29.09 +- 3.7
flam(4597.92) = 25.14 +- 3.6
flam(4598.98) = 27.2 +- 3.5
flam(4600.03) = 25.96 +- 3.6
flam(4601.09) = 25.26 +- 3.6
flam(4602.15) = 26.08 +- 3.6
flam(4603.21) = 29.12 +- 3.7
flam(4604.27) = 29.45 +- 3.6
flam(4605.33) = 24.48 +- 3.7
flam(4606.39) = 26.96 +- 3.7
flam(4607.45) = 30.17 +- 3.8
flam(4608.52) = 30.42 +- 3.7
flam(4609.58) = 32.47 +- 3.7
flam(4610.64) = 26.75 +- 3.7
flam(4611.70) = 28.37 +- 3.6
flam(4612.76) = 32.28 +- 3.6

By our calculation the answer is 30.18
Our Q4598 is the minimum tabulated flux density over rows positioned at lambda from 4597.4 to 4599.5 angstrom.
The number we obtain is 25.14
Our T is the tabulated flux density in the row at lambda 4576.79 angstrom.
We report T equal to 32.34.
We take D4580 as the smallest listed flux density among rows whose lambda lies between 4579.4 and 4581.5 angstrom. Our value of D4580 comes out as 26.43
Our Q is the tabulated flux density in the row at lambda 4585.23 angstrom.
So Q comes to 25.74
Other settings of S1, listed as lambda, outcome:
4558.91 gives 33.98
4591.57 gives 26.08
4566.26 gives 30.95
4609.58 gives 32.47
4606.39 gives 26.96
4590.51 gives 32.47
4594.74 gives 22.39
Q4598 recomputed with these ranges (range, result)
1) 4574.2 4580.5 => 25.82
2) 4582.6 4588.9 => 24.43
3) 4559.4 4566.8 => 27.73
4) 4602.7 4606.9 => 24.48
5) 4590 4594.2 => 20.14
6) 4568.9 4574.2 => 24.33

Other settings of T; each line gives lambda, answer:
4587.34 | 27.45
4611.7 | 28.37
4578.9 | 25.82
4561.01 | 31.06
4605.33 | 24.48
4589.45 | 30.96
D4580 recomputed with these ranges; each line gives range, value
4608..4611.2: 26.75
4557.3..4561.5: 31.06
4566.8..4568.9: 31.83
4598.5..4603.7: 25.26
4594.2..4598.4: 22.39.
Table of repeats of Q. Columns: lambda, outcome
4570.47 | 34.3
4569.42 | 33.89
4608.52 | 30.42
